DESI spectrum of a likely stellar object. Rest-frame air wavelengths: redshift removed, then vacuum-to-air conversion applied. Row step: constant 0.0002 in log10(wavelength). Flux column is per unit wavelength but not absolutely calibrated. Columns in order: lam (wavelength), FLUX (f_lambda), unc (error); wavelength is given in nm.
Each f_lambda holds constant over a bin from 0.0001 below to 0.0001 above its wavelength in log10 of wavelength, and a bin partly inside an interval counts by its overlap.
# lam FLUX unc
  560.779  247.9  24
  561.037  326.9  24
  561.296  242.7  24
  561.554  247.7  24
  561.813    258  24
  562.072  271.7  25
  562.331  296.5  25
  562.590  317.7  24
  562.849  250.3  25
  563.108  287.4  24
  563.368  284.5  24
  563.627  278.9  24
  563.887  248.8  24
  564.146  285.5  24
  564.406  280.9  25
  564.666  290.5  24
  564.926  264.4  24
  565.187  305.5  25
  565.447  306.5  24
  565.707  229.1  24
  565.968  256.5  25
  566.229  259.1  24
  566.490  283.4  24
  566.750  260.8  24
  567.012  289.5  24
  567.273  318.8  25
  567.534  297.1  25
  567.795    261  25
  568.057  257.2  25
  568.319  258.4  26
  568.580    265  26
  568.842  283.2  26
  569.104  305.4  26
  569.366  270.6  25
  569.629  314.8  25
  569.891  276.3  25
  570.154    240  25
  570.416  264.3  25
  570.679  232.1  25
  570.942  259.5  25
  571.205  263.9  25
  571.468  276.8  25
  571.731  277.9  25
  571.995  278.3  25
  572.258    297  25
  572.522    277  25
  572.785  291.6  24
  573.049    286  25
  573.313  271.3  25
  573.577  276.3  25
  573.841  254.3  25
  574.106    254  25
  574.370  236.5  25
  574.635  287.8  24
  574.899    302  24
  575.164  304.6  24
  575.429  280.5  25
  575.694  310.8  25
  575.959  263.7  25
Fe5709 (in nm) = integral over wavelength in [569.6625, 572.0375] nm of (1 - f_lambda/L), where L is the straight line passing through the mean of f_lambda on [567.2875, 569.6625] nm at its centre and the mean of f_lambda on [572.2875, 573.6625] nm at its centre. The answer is 0.14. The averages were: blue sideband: 280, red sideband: 282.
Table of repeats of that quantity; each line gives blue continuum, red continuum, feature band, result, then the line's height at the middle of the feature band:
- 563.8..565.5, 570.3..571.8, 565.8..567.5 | -0.011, 276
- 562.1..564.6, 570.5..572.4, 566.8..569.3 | -0.060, 274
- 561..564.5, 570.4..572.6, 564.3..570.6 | -0.087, 272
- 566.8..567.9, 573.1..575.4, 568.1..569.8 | 0.029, 286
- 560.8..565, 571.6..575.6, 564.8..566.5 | 0.035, 277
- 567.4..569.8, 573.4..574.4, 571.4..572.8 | -0.093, 265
